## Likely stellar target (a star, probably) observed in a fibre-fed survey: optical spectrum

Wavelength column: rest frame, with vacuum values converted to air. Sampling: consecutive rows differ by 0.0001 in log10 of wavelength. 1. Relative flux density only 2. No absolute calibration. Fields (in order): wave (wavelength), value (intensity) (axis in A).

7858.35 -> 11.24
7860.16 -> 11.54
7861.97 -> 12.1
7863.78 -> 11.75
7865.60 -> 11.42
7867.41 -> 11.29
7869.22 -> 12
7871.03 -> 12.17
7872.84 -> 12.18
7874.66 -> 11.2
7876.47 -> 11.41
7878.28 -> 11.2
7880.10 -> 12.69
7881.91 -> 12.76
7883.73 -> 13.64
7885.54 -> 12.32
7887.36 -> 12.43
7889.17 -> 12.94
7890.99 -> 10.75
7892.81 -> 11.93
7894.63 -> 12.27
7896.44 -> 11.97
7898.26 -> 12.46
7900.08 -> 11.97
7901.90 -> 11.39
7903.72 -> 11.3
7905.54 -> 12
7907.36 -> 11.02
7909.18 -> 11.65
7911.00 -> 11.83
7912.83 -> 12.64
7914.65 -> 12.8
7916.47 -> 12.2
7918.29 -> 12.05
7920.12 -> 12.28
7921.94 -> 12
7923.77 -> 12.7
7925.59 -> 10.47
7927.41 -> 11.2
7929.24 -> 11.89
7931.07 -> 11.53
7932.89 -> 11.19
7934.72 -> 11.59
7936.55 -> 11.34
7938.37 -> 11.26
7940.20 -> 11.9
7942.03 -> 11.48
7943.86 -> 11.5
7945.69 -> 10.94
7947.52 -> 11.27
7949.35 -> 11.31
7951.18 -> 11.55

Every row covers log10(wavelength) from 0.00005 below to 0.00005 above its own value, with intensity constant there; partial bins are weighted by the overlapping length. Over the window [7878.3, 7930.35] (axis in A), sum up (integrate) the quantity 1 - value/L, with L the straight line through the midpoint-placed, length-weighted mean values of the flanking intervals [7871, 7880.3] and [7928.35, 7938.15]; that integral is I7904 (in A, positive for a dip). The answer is -1.97 A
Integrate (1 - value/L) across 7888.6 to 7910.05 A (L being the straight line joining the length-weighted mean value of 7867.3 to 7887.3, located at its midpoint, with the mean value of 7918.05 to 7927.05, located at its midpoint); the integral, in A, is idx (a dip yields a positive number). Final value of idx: 0.4 A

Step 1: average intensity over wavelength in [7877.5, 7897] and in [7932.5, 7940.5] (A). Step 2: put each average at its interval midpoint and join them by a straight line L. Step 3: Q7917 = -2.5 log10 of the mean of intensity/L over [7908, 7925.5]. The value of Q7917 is -0.033 mag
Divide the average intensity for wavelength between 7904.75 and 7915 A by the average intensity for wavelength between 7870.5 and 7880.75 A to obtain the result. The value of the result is 1.0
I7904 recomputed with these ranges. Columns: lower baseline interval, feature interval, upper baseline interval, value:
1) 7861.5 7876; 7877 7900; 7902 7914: -1.0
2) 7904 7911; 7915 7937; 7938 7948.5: -0.5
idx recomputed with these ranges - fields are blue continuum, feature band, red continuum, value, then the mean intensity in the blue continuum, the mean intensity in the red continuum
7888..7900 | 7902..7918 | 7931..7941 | -0.1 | 12.1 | 11.5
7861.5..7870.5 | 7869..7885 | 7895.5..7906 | -0.5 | 11.7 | 11.8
